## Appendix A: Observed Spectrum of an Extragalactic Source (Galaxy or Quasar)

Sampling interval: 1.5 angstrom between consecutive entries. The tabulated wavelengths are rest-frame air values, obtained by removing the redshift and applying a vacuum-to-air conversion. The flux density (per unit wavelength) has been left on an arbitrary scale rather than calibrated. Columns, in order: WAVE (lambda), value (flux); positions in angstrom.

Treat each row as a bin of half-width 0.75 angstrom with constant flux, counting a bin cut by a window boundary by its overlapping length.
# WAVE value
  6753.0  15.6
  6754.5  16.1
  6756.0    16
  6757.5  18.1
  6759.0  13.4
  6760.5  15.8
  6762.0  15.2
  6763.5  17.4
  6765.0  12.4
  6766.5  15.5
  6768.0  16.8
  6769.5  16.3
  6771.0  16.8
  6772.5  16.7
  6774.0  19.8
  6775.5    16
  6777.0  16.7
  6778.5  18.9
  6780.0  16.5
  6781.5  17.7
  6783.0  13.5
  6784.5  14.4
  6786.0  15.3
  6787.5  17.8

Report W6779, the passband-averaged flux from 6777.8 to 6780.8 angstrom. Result 17.7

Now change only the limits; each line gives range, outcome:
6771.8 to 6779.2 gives 17.6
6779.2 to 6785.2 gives 15.6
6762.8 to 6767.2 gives 15.1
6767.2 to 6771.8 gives 16.6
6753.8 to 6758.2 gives 16.7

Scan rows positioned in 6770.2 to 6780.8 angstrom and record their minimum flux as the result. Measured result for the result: 16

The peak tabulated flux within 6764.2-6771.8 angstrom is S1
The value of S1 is 16.8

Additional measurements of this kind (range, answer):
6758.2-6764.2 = 17.4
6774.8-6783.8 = 18.9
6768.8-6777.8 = 19.8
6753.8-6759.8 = 18.1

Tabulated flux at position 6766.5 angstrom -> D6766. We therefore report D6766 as 15.5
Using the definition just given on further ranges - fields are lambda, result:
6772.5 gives 16.7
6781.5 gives 17.7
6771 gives 16.8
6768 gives 16.8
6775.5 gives 16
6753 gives 15.6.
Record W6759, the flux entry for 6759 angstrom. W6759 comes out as 13.4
